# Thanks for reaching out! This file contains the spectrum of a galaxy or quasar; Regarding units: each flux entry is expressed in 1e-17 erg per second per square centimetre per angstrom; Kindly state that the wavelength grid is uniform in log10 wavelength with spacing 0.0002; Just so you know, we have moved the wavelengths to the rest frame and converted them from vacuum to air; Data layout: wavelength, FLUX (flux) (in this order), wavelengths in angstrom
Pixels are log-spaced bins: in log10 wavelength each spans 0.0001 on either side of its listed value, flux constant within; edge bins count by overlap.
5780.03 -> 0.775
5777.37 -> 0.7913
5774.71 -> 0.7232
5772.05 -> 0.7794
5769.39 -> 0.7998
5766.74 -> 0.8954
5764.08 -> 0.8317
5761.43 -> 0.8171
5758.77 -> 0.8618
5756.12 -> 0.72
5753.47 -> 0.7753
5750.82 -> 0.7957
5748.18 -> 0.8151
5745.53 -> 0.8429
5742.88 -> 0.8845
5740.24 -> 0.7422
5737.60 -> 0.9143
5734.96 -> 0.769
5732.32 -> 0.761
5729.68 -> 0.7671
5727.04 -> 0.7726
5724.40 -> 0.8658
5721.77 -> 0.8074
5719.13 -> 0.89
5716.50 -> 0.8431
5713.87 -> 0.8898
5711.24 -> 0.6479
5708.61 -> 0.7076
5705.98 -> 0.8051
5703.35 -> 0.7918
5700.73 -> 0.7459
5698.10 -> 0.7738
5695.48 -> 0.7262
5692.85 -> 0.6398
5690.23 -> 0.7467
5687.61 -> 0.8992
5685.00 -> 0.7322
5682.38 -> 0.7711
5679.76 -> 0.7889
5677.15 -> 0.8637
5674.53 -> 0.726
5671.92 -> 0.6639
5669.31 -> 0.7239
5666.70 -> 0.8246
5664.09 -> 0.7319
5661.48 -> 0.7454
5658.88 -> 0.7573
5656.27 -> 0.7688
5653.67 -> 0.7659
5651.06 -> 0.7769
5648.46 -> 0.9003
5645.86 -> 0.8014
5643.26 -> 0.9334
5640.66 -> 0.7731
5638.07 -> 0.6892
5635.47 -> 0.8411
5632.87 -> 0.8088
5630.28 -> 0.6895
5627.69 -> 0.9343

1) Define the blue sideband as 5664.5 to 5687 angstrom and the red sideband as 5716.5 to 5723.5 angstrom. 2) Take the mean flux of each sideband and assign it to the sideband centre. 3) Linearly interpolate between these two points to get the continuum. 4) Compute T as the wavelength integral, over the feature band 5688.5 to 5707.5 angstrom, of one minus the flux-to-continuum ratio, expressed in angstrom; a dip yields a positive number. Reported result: 1.4 angstrom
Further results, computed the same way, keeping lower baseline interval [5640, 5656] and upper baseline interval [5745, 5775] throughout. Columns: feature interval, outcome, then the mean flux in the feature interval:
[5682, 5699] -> 1.3 angstrom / 0.754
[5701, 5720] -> 0.5 angstrom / 0.792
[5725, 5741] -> 0.4 angstrom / 0.793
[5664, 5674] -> 1.0 angstrom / 0.736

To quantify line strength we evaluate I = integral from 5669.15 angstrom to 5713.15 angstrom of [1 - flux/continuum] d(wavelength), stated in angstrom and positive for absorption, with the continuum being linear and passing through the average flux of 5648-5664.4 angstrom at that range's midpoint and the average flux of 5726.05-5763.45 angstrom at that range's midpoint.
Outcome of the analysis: 1.86 angstrom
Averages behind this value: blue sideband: 0.775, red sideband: 0.804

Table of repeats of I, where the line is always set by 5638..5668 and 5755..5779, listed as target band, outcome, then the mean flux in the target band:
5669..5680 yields 0.6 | 0.753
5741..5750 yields -0.4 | 0.838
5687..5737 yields 1.0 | 0.782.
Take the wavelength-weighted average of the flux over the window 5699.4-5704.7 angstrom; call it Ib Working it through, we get 0.769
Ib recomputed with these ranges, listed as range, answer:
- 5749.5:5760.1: 0.788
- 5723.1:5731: 0.801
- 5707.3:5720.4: 0.796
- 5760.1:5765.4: 0.824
